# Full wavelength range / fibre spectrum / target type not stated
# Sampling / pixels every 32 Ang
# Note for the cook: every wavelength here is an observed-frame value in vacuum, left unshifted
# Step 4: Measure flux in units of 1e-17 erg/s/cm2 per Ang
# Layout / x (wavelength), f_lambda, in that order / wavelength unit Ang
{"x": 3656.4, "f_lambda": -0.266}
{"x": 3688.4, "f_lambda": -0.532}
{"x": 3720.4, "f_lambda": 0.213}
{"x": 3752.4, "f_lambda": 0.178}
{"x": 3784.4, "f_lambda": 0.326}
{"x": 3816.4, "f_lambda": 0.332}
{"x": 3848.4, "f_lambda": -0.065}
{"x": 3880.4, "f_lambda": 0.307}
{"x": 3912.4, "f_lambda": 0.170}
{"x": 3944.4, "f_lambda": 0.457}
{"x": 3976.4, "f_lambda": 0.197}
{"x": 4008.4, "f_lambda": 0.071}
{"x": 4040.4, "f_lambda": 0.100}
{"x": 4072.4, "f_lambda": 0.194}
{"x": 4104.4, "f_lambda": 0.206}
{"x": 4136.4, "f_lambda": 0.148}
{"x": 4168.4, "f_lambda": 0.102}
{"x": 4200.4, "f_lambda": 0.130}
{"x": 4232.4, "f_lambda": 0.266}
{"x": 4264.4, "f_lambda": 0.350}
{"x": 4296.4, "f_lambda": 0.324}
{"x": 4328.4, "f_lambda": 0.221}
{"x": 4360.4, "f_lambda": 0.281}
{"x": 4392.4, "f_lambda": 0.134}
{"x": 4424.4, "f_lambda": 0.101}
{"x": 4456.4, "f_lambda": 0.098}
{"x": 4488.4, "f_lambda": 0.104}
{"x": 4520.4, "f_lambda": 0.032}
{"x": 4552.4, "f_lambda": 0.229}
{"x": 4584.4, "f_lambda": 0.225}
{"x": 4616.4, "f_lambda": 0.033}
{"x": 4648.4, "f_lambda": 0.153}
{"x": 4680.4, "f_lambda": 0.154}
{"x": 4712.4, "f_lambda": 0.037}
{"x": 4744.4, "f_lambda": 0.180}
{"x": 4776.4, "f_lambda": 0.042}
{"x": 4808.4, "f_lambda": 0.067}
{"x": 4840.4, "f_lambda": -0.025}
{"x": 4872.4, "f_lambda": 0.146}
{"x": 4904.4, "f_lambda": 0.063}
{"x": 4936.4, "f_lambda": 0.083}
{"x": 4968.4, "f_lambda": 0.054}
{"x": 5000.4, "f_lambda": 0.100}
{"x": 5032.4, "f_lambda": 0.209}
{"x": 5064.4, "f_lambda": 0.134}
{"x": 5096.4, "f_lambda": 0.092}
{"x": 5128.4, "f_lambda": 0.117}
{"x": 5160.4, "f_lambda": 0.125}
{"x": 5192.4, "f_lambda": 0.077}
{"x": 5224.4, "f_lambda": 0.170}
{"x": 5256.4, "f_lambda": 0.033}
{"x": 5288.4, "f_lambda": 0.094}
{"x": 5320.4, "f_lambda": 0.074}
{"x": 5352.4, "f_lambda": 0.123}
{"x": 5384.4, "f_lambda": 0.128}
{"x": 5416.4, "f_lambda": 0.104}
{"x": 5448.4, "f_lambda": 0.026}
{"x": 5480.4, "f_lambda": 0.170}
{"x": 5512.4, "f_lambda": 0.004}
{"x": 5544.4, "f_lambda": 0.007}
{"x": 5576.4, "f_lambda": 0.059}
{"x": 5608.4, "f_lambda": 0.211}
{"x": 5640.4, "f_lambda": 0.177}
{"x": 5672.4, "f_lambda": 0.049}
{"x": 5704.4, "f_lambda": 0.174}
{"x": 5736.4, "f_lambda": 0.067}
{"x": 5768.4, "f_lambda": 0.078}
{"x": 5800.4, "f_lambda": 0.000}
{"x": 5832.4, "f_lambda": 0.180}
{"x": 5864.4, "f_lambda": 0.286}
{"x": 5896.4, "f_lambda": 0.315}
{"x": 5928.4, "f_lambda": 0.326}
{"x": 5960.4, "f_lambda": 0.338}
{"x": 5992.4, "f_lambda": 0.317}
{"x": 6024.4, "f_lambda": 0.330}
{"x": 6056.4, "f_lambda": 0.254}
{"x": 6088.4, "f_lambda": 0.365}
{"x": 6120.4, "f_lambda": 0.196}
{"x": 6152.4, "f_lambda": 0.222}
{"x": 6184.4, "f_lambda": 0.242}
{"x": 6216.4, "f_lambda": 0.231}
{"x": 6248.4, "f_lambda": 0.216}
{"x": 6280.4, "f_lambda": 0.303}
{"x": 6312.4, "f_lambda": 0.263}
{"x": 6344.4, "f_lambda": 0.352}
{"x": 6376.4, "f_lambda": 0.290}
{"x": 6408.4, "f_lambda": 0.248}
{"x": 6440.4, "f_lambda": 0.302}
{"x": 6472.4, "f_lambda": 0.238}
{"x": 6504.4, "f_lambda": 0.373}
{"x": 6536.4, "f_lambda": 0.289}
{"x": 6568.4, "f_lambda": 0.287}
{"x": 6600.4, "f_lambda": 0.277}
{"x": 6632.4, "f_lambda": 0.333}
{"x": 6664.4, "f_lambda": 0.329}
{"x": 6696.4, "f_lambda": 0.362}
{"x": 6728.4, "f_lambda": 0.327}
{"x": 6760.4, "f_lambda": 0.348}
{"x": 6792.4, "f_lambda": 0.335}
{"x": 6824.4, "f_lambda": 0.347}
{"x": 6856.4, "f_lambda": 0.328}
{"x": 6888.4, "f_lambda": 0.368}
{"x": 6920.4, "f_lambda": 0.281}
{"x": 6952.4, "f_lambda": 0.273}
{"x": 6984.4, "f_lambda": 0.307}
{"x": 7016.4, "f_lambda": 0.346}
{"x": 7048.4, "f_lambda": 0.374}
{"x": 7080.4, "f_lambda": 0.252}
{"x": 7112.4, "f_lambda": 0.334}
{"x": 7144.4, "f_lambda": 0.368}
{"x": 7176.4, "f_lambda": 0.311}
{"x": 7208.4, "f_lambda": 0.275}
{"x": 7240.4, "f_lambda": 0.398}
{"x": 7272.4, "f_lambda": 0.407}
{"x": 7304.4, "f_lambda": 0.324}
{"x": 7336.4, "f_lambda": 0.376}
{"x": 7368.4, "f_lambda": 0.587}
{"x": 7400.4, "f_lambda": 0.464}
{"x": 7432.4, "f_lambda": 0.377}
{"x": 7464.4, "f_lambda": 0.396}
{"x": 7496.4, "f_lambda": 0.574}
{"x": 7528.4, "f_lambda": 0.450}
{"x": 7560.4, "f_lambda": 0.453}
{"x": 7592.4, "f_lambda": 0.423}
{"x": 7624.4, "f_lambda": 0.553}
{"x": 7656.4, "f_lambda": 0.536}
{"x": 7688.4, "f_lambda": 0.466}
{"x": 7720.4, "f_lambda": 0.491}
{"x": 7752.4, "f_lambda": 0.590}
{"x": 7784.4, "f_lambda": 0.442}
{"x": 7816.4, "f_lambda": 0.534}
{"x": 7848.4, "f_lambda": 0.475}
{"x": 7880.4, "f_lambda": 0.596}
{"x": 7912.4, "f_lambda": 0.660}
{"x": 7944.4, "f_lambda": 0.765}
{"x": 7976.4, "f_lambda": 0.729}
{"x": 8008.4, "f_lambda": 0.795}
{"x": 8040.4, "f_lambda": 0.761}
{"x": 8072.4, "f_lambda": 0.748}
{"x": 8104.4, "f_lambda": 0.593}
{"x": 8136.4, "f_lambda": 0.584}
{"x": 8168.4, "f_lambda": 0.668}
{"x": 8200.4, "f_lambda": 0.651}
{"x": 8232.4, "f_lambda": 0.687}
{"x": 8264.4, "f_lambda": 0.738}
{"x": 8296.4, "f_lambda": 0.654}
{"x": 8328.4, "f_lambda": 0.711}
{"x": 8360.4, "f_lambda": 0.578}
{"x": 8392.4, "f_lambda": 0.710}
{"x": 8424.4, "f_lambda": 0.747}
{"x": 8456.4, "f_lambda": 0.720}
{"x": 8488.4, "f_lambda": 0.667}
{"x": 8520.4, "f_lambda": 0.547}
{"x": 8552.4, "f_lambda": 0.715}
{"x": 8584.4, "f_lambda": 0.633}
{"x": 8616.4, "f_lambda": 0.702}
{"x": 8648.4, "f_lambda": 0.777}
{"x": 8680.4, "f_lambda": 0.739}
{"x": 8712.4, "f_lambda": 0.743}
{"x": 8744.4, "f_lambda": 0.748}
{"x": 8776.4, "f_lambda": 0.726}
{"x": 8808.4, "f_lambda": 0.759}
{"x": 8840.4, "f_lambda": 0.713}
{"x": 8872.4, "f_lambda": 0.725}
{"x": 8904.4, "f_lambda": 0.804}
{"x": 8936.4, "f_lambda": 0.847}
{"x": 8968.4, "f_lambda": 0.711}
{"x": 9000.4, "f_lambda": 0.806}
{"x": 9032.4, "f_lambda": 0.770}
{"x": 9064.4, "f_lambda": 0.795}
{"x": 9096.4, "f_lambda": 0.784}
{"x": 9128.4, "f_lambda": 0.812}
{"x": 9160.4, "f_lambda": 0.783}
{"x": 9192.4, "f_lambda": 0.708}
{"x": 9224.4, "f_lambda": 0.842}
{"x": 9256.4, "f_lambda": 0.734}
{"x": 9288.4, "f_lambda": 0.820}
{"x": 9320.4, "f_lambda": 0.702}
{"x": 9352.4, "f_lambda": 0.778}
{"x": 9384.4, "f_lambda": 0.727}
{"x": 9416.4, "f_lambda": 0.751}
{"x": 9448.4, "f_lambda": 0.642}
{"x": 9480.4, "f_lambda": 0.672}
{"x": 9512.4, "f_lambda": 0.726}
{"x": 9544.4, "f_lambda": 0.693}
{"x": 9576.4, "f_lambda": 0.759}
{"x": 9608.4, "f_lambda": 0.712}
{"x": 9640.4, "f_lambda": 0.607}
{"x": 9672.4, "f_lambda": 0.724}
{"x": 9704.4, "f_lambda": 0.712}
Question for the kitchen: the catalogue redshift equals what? 0.98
